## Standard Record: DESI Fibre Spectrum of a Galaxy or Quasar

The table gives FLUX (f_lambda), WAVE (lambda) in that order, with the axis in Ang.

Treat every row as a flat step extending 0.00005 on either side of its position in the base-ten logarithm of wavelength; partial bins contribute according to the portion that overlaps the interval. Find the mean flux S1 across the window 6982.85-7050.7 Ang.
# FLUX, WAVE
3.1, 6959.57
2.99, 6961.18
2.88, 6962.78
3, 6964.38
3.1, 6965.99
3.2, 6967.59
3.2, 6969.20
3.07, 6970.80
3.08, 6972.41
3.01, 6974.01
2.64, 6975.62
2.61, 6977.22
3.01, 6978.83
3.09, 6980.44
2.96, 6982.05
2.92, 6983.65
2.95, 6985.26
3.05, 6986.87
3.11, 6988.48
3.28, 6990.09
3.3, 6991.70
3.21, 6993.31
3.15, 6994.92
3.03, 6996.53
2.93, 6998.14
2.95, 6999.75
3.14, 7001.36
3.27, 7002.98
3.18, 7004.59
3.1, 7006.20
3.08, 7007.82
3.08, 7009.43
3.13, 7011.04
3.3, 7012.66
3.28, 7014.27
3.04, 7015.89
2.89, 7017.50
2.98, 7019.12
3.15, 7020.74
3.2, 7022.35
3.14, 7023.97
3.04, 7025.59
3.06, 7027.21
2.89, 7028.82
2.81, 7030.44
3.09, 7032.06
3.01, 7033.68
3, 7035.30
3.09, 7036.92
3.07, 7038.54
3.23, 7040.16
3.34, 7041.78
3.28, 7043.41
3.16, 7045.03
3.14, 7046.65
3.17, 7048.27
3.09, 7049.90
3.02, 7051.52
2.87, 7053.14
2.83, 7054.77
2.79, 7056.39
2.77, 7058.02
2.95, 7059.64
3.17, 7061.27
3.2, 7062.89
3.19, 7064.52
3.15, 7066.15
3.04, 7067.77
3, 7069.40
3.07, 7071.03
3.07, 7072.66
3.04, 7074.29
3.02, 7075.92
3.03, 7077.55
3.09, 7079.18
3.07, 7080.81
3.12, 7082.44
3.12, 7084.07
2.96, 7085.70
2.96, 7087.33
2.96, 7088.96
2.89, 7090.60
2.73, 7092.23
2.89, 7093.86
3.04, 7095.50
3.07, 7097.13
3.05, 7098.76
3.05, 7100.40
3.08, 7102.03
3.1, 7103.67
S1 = 3.1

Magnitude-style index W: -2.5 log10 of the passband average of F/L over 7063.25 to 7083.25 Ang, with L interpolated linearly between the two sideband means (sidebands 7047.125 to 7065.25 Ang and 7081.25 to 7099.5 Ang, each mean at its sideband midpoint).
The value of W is -0.03 mag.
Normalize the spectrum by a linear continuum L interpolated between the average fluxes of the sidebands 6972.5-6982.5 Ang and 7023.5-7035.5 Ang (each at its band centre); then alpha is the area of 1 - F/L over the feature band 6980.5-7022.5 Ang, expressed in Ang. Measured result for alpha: -2.2 Ang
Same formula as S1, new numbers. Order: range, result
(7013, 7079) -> 3.06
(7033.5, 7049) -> 3.15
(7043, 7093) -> 3.03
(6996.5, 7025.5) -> 3.1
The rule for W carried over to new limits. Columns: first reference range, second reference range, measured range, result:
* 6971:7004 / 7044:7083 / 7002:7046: -0.02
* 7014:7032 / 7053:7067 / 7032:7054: -0.03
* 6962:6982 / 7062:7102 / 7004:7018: -0.04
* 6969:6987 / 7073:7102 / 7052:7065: 0.01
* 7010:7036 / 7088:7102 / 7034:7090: -0.02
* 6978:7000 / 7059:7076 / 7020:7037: 0.01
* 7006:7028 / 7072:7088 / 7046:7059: 0.04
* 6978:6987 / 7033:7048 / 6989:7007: -0.04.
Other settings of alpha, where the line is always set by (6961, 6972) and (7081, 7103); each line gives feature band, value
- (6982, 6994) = -0.20 Ang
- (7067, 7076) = -0.10 Ang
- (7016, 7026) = -0.10 Ang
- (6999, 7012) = -0.31 Ang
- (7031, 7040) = -0.09 Ang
